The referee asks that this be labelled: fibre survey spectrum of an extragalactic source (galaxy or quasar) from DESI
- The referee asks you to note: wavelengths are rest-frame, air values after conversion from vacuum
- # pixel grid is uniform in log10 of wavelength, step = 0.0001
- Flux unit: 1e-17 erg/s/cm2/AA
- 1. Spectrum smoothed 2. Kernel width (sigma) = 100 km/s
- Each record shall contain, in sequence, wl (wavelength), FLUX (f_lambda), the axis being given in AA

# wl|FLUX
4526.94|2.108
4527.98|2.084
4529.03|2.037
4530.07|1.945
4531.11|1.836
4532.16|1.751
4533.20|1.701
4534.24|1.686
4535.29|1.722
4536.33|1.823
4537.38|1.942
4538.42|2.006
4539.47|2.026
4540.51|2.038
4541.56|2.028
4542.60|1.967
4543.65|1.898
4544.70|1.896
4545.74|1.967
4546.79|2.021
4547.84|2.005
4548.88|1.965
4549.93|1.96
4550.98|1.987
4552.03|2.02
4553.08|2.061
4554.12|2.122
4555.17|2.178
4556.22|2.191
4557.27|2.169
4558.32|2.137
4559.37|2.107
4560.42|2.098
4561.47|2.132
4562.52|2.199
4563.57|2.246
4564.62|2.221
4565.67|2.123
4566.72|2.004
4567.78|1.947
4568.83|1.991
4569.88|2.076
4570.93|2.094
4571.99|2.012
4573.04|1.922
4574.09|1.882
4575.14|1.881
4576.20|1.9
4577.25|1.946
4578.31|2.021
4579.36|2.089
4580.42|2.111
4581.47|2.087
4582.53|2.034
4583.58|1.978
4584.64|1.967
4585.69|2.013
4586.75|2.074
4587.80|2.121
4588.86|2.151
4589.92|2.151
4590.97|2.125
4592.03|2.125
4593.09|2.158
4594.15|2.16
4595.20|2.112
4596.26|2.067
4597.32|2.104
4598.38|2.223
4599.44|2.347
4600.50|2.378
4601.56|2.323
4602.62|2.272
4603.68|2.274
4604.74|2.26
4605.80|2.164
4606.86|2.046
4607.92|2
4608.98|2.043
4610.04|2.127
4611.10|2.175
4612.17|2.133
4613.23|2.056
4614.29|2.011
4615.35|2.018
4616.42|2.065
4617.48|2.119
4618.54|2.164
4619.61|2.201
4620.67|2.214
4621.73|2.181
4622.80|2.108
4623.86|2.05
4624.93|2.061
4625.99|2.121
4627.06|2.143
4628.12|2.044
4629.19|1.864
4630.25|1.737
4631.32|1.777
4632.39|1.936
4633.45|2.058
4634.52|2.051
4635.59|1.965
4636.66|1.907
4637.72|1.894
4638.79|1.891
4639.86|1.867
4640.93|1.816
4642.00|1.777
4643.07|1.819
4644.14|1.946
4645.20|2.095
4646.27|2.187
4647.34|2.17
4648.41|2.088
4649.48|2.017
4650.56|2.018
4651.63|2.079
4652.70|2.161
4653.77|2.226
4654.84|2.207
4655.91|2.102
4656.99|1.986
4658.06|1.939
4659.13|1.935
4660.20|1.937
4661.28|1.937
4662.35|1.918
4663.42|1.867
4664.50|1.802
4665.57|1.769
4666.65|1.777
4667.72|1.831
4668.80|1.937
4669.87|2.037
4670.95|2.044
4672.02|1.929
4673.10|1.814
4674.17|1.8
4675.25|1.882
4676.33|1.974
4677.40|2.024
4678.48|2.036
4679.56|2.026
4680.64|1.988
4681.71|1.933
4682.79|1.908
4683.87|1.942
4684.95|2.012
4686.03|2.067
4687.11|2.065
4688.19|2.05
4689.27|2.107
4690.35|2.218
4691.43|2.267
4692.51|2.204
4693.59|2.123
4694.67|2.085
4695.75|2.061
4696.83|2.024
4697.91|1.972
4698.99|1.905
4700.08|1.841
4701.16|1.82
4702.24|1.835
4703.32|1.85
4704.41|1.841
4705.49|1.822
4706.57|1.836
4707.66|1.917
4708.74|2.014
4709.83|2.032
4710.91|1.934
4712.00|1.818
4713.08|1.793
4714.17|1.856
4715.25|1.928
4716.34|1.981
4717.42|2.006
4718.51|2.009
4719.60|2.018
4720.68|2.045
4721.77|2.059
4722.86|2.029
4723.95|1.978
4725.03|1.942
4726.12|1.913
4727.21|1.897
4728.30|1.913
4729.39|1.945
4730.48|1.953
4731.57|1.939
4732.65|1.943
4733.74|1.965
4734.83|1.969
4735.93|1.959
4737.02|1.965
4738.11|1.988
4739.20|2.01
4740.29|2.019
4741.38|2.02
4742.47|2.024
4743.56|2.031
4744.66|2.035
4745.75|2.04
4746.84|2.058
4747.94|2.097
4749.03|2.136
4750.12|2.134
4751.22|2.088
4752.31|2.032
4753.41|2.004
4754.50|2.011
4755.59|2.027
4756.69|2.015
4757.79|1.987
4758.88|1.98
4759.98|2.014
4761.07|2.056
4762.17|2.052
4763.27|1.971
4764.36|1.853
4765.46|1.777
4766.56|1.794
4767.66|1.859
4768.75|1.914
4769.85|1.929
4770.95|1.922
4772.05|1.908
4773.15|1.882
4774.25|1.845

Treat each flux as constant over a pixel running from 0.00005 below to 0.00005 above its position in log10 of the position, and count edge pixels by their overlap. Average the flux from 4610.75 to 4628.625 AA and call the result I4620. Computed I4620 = 2.11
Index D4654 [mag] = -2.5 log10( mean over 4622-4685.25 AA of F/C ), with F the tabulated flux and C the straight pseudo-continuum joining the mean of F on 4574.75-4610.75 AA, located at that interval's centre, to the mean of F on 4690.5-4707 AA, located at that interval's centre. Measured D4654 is 0.03 mag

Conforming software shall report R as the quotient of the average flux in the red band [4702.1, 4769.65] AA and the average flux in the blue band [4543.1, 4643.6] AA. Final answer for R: 1.0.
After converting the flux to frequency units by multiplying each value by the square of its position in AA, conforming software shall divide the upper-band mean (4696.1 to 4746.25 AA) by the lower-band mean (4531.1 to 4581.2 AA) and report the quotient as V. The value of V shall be 1.04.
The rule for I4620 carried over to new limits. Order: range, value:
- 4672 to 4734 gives 1.97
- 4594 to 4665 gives 2.06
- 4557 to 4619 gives 2.1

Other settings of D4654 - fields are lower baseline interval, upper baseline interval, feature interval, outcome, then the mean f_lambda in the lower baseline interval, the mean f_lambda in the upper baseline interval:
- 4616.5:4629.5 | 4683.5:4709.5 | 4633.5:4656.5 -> 0.03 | 2.11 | 2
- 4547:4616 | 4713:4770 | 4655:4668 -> 0.07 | 2.09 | 1.98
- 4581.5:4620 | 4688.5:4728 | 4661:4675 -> 0.08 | 2.13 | 1.97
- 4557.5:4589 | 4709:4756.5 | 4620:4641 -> 0.02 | 2.05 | 1.99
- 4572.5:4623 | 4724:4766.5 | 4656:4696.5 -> 0.03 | 2.11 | 1.99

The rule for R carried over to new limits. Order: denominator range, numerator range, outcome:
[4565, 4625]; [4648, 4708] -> 0.94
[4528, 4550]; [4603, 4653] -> 1.06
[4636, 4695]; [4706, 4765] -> 1.00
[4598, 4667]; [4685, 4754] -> 0.97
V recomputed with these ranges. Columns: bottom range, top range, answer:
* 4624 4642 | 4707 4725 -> 1.05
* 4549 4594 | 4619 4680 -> 0.99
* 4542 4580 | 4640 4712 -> 1.02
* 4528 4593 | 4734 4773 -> 1.07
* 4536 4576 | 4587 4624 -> 1.08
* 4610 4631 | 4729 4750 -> 1.02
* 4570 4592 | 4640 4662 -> 1.02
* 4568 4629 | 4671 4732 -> 0.98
